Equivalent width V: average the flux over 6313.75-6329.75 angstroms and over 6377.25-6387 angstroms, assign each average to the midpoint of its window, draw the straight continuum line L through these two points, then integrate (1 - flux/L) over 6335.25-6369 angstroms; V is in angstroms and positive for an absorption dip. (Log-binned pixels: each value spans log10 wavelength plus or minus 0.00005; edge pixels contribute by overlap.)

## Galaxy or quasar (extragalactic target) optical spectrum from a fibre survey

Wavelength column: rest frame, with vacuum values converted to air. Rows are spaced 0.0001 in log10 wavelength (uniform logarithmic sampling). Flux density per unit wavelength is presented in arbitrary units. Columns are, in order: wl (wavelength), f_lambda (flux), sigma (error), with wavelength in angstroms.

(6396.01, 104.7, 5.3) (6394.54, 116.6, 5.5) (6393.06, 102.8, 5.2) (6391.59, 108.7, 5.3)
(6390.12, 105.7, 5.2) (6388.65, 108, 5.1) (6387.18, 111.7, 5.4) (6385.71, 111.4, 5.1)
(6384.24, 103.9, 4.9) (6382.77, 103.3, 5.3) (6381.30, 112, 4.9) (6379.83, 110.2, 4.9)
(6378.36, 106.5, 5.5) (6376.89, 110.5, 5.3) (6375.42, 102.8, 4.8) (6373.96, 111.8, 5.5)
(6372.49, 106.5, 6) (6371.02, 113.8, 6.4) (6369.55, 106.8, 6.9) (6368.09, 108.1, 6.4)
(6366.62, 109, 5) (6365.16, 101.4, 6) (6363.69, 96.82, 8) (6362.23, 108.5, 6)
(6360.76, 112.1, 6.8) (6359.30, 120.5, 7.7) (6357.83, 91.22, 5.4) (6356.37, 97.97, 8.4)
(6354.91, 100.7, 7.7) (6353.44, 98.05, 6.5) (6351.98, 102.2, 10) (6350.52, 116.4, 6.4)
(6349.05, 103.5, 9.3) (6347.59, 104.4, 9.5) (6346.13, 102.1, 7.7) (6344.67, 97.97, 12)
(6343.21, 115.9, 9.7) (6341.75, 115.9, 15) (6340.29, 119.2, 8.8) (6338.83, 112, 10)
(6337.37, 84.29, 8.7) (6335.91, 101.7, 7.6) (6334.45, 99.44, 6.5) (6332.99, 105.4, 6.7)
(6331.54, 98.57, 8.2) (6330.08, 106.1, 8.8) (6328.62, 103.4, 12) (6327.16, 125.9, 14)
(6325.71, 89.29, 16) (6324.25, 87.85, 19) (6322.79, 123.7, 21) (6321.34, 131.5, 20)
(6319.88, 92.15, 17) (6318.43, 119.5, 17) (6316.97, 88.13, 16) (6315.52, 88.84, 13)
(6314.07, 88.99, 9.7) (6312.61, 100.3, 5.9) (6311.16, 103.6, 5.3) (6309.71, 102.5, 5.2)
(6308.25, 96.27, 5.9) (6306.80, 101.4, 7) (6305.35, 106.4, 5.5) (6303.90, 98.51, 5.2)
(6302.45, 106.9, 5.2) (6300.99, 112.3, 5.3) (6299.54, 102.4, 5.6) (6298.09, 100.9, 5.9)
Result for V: 0.3 angstroms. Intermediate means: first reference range 104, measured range 105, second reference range 108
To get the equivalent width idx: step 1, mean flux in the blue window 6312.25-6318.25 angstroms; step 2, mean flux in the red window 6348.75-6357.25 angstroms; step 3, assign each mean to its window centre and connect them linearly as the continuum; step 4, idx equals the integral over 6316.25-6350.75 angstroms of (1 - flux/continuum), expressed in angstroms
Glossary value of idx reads -2.8 angstroms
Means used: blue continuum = 93.5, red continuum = 103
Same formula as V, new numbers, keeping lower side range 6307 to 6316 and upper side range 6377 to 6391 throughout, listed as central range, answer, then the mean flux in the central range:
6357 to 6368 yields -0.1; 106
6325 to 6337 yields -0.4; 103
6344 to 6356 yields 0.0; 103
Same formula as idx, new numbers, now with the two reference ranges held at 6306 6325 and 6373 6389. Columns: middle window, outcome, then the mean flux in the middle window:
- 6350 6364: 0.20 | 105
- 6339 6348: -0.42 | 110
